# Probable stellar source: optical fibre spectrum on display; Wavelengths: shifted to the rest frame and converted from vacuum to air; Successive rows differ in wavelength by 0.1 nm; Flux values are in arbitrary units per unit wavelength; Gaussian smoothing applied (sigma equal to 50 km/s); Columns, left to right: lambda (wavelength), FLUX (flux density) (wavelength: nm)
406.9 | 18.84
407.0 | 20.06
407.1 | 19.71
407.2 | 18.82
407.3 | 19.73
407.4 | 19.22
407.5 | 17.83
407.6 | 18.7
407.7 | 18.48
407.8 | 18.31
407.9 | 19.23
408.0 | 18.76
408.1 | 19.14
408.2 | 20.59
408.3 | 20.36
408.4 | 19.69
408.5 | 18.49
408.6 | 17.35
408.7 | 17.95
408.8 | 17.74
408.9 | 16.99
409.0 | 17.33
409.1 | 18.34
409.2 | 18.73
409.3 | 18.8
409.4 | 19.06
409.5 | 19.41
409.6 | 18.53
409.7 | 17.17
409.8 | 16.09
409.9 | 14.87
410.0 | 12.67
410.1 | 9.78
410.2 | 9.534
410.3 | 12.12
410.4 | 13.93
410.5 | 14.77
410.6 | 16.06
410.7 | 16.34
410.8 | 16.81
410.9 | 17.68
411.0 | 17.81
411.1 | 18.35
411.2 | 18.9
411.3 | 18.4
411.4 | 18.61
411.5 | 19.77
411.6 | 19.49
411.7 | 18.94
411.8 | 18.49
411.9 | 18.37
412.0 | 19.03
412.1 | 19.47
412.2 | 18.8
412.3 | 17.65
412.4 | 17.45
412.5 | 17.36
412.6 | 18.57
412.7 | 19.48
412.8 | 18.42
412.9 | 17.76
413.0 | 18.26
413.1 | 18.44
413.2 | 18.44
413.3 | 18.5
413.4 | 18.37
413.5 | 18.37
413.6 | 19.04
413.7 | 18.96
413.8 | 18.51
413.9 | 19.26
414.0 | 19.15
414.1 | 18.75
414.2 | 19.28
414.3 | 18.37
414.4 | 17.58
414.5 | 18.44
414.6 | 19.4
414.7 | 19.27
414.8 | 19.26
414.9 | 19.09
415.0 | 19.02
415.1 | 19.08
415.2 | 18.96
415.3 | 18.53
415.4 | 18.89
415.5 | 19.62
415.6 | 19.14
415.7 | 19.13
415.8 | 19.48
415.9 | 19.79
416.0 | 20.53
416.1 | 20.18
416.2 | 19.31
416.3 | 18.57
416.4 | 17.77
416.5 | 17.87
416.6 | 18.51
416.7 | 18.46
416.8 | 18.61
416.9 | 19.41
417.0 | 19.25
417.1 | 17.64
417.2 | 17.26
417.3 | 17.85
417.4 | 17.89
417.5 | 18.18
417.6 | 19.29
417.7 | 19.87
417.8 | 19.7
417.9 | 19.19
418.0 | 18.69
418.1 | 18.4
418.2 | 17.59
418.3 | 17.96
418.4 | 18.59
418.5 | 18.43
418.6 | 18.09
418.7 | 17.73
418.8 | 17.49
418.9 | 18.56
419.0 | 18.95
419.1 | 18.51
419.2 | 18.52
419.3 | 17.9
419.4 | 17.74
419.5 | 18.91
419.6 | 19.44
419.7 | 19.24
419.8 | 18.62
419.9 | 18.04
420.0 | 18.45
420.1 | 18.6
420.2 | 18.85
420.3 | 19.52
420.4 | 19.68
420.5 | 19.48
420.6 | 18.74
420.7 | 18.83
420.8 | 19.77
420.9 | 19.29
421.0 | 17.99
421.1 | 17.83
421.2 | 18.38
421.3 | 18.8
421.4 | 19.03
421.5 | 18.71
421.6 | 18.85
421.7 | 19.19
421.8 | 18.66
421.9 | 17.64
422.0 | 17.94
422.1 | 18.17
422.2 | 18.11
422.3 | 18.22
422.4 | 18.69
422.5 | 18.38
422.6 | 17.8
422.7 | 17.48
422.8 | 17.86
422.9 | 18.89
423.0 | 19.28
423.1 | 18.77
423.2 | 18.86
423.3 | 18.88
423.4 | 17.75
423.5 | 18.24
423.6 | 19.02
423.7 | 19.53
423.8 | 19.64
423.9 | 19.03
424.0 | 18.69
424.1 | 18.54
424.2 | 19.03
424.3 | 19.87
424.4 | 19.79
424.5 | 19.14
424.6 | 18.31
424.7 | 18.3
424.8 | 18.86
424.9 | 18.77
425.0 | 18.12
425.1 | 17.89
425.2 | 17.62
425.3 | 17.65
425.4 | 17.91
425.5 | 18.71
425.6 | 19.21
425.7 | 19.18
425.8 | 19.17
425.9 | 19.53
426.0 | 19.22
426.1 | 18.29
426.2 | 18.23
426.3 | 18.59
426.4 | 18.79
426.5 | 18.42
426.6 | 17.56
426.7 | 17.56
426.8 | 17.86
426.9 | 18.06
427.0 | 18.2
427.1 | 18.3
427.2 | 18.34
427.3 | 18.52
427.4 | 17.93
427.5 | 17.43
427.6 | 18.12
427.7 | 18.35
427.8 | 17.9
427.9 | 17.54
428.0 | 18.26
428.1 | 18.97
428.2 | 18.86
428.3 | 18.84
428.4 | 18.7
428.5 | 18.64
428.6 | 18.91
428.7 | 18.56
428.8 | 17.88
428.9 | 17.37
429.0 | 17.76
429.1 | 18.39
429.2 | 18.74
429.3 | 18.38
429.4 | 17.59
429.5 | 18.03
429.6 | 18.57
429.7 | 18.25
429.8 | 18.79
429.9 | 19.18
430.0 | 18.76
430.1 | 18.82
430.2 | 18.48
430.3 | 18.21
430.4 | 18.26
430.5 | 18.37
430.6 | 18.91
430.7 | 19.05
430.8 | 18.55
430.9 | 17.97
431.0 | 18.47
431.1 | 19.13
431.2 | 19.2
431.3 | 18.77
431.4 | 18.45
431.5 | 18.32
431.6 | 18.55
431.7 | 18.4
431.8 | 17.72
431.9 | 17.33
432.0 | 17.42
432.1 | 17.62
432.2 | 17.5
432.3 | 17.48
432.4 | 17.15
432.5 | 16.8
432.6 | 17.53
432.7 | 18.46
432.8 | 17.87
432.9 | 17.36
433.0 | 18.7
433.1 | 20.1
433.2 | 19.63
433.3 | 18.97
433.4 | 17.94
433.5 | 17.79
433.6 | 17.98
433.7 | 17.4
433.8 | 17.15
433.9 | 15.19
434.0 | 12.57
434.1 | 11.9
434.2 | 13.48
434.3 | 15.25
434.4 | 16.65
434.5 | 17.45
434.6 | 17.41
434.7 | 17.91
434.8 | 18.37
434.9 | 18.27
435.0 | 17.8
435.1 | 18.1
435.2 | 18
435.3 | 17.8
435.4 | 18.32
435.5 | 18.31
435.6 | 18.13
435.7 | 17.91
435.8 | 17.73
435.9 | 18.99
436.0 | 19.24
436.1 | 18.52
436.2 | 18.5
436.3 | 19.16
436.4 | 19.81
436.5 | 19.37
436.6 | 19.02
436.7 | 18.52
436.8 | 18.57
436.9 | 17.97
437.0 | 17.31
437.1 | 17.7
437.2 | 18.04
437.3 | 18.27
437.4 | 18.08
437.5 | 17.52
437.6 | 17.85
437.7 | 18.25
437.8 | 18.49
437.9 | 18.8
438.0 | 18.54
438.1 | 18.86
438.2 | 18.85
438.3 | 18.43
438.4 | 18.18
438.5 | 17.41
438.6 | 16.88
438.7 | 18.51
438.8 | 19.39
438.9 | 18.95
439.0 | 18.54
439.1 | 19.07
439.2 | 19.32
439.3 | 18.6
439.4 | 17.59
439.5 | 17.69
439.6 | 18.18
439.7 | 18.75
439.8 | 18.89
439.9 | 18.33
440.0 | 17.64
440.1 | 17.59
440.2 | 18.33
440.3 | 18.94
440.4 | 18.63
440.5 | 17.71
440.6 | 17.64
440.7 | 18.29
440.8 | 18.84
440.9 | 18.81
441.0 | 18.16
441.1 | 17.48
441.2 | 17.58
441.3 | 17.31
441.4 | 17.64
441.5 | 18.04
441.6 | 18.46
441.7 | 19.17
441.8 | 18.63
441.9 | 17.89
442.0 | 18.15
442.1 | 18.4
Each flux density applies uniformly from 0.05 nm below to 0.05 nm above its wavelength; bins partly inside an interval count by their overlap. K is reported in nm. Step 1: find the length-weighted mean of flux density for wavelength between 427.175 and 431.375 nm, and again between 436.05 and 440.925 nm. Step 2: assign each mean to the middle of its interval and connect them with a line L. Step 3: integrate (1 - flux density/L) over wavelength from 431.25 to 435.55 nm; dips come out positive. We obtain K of 0.22 nm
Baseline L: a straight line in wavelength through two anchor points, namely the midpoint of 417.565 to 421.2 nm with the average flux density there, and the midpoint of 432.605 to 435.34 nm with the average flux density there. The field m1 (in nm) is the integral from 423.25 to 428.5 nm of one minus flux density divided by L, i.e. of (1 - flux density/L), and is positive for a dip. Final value -0.14 nm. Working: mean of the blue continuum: 18.7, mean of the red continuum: 17.2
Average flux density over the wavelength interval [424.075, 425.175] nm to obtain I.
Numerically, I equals 18.8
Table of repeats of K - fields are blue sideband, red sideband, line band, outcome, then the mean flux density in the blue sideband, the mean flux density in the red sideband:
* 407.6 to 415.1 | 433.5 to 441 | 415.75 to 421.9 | -0.26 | 17.9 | 18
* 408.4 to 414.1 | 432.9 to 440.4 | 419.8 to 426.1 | -0.32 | 17.6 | 18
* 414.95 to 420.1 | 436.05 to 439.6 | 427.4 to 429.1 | 0.03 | 18.7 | 18.4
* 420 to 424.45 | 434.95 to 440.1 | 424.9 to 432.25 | 0.09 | 18.7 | 18.4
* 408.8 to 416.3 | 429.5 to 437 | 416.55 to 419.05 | -0.06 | 18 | 18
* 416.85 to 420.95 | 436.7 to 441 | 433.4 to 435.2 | 0.17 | 18.6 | 18.3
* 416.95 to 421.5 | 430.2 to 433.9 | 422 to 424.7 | -0.03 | 18.6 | 18.1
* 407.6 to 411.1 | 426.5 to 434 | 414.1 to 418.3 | -0.34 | 17.1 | 18.2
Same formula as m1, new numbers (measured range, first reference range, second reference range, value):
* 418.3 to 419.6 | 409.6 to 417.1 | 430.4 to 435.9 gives -0.03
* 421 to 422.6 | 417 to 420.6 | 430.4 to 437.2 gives 0.00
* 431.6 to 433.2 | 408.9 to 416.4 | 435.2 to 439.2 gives 0.04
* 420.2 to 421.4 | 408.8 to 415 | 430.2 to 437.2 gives -0.08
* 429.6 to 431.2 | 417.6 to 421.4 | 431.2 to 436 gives -0.07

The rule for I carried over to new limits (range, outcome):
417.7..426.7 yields 18.6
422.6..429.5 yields 18.5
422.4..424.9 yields 18.7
